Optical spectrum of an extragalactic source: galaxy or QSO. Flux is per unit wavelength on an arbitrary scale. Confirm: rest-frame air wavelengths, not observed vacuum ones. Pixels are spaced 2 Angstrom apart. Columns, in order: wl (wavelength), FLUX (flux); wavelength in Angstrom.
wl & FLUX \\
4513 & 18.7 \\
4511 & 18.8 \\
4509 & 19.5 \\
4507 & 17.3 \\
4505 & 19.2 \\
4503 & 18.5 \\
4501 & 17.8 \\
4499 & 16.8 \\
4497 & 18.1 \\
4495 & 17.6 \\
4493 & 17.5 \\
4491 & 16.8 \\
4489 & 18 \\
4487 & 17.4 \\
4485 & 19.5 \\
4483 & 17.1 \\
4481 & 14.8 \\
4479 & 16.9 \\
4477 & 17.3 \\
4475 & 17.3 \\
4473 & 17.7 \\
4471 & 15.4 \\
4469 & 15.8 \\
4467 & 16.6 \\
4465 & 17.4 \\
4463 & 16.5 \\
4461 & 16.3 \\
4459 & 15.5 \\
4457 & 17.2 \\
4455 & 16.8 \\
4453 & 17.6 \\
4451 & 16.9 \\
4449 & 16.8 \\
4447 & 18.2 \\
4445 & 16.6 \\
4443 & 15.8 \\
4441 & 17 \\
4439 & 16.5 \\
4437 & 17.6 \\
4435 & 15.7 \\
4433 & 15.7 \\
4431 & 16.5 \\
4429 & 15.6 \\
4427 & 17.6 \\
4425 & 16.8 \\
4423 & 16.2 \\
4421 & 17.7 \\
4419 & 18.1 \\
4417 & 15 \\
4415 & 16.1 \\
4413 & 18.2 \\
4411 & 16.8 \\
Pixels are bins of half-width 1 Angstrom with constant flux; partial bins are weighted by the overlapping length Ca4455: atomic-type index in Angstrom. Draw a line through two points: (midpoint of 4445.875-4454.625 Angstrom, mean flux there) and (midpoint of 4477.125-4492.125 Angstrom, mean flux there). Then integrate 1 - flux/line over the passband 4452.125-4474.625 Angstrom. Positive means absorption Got 0.8 Angstrom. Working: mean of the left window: 17.3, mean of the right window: 17.2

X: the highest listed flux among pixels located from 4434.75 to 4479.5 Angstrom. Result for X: 18.2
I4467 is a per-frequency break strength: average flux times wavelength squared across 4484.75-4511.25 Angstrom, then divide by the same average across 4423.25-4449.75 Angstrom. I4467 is 1.11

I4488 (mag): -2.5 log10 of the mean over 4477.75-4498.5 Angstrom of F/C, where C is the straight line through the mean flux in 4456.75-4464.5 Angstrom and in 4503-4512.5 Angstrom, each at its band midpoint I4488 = 0.02 mag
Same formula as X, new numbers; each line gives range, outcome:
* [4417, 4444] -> 18.1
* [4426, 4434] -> 17.6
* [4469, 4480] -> 17.7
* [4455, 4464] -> 17.2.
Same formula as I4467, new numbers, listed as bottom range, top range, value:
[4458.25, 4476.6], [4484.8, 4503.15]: 1.08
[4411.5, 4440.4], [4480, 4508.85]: 1.09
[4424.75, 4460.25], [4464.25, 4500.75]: 1.04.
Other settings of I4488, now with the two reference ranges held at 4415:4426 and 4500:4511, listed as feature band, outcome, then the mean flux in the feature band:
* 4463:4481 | 0.07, 16.7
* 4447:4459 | 0.02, 17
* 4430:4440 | 0.04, 16.4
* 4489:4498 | 0.04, 17.6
